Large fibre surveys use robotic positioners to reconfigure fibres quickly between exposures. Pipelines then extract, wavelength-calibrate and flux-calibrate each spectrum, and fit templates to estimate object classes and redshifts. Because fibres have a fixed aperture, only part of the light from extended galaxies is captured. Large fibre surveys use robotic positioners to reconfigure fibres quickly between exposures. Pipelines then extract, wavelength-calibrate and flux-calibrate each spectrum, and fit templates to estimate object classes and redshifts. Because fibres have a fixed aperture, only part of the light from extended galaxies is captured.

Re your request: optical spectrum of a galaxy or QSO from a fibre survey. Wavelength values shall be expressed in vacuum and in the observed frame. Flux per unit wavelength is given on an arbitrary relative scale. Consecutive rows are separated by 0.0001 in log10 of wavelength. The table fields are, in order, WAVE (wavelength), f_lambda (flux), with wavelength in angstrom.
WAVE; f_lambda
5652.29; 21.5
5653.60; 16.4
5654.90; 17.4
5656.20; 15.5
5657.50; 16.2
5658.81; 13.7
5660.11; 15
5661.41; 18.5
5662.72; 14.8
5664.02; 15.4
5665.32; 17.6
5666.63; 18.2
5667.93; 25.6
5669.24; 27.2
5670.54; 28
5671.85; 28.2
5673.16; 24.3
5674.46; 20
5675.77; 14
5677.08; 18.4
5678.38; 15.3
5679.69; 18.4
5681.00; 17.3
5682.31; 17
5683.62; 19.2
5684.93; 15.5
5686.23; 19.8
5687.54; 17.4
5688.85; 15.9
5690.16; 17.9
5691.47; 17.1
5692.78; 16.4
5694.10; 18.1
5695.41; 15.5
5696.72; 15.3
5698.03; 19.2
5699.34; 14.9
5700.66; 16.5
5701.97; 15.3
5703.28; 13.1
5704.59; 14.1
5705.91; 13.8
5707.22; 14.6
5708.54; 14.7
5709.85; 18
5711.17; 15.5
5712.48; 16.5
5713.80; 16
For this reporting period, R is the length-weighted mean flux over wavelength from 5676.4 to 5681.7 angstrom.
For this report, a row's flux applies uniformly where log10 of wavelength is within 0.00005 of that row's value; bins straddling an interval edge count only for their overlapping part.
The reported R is 17.3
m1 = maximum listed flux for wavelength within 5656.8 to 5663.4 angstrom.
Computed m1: 18.5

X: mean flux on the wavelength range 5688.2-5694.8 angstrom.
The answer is 17.1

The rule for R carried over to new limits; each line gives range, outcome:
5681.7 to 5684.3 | 18.1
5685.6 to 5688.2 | 18.6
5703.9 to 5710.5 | 15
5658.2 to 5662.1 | 15.7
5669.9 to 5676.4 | 22.9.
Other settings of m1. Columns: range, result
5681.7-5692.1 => 19.8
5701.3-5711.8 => 18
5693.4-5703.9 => 19.2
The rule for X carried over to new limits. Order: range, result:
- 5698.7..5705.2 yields 14.8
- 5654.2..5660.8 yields 15.6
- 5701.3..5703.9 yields 14.3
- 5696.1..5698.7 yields 17.3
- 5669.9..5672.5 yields 28.1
